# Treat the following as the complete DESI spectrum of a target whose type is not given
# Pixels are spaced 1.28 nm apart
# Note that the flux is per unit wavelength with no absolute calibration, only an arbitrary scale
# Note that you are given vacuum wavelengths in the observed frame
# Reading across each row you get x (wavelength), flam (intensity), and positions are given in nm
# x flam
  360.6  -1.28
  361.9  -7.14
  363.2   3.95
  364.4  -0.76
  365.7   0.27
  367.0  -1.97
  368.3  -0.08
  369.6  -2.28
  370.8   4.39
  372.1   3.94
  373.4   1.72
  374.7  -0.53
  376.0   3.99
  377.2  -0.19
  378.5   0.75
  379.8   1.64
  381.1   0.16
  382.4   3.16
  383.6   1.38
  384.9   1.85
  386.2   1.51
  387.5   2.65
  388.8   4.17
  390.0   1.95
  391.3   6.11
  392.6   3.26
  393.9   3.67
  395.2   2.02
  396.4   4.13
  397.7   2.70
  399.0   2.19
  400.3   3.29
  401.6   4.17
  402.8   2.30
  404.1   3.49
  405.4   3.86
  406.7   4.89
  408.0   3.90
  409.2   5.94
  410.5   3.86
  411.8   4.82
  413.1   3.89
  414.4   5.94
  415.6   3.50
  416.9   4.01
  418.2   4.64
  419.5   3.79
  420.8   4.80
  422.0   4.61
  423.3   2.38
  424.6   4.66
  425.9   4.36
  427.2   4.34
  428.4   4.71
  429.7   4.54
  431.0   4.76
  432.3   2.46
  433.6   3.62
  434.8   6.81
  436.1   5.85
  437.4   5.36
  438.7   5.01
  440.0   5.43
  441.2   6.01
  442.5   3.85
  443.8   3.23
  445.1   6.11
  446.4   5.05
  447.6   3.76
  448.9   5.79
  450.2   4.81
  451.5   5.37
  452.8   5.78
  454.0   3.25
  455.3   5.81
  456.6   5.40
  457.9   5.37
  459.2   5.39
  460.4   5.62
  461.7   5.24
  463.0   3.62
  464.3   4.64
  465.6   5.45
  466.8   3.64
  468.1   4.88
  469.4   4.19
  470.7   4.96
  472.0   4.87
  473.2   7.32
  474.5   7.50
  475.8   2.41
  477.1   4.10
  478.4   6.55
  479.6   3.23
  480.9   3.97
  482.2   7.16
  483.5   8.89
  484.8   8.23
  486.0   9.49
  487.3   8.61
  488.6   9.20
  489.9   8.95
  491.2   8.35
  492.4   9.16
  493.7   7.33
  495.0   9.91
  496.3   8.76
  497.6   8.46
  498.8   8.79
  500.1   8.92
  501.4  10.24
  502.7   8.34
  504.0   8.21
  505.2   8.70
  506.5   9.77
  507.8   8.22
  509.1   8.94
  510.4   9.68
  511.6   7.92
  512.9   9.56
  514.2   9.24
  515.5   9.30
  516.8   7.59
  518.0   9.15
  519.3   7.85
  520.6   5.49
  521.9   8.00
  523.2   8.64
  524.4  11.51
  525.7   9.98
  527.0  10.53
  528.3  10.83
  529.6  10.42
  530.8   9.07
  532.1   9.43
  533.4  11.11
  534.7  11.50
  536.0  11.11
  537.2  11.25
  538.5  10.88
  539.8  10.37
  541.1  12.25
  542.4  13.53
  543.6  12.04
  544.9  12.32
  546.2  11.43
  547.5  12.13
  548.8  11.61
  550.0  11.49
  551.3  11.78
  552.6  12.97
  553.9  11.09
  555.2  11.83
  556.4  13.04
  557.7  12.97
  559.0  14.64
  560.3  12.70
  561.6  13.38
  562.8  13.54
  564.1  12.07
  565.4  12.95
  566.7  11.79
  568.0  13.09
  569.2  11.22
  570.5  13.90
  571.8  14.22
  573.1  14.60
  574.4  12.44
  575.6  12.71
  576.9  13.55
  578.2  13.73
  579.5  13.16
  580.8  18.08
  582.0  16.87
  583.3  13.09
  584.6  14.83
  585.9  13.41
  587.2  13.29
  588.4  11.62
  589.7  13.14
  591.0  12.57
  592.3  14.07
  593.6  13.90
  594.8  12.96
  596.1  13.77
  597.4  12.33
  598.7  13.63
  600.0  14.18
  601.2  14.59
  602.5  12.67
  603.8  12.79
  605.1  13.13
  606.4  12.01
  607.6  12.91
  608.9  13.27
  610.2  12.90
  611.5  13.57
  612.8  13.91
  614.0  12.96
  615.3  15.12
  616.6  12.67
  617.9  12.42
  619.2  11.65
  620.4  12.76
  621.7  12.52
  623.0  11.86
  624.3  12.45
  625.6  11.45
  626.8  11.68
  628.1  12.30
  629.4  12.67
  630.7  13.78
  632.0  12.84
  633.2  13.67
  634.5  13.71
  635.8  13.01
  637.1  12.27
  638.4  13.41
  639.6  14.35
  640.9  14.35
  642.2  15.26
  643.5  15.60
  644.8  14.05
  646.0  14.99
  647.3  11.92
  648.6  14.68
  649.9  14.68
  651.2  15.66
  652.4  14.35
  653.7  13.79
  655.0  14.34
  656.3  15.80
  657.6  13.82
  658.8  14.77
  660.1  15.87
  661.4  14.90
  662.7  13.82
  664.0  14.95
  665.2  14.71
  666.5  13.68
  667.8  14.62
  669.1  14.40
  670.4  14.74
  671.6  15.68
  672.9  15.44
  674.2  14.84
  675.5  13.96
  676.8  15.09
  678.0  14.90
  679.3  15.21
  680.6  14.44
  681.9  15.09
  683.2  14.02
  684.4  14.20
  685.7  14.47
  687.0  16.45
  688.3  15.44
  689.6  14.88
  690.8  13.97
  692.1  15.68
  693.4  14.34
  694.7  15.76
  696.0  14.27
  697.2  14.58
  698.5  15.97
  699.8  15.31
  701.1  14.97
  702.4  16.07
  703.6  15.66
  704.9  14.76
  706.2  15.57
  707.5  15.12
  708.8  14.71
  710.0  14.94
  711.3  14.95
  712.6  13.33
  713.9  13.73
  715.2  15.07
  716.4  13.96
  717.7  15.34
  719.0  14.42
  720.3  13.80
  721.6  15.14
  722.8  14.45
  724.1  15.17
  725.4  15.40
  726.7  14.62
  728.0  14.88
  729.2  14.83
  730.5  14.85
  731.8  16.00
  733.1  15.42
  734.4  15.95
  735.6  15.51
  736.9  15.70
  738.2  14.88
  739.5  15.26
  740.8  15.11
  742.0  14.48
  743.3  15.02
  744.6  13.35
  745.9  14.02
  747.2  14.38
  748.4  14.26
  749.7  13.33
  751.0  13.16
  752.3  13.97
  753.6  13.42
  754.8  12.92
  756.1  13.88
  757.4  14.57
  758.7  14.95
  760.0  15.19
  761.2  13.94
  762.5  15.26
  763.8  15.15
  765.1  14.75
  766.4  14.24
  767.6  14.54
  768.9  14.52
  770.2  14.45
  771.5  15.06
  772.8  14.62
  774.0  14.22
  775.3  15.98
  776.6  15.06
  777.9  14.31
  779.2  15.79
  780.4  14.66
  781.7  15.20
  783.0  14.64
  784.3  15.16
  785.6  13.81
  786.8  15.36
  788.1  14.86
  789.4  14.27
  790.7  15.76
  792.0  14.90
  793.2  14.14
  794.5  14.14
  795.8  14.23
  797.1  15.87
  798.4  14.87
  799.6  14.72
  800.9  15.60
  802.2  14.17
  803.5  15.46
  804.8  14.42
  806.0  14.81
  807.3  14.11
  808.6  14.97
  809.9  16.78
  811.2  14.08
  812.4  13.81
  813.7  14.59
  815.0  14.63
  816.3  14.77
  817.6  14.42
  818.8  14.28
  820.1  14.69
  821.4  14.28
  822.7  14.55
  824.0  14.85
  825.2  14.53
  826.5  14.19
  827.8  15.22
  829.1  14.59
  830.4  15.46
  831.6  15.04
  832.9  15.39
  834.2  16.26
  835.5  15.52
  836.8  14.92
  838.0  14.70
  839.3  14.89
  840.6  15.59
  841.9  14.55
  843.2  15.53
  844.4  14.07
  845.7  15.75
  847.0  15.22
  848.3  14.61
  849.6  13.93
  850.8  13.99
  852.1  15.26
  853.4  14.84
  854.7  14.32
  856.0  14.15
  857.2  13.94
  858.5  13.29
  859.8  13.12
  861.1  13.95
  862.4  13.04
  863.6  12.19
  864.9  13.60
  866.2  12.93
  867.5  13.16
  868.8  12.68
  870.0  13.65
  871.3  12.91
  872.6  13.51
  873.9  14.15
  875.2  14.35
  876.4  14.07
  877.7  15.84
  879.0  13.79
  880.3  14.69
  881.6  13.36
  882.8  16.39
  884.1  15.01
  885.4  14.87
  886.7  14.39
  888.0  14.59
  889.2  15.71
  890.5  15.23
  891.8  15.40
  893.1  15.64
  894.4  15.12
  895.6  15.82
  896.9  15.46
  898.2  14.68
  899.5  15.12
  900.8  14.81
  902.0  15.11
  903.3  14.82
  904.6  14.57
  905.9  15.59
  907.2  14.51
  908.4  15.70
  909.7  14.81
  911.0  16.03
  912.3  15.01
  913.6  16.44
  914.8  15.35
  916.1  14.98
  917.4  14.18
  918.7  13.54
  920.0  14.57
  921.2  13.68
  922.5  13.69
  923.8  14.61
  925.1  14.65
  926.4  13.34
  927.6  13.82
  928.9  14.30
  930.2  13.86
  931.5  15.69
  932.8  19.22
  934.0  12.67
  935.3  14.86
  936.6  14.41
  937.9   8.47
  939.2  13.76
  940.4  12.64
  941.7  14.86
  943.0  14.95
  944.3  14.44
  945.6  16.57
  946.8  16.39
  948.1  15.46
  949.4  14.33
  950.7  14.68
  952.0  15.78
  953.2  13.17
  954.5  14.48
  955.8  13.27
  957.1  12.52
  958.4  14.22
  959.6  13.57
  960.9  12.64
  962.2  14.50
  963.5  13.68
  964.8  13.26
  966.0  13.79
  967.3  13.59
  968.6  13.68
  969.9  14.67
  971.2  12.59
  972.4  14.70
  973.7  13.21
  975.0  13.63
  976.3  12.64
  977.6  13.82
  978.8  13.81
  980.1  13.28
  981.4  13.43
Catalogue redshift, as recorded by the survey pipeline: 0.210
